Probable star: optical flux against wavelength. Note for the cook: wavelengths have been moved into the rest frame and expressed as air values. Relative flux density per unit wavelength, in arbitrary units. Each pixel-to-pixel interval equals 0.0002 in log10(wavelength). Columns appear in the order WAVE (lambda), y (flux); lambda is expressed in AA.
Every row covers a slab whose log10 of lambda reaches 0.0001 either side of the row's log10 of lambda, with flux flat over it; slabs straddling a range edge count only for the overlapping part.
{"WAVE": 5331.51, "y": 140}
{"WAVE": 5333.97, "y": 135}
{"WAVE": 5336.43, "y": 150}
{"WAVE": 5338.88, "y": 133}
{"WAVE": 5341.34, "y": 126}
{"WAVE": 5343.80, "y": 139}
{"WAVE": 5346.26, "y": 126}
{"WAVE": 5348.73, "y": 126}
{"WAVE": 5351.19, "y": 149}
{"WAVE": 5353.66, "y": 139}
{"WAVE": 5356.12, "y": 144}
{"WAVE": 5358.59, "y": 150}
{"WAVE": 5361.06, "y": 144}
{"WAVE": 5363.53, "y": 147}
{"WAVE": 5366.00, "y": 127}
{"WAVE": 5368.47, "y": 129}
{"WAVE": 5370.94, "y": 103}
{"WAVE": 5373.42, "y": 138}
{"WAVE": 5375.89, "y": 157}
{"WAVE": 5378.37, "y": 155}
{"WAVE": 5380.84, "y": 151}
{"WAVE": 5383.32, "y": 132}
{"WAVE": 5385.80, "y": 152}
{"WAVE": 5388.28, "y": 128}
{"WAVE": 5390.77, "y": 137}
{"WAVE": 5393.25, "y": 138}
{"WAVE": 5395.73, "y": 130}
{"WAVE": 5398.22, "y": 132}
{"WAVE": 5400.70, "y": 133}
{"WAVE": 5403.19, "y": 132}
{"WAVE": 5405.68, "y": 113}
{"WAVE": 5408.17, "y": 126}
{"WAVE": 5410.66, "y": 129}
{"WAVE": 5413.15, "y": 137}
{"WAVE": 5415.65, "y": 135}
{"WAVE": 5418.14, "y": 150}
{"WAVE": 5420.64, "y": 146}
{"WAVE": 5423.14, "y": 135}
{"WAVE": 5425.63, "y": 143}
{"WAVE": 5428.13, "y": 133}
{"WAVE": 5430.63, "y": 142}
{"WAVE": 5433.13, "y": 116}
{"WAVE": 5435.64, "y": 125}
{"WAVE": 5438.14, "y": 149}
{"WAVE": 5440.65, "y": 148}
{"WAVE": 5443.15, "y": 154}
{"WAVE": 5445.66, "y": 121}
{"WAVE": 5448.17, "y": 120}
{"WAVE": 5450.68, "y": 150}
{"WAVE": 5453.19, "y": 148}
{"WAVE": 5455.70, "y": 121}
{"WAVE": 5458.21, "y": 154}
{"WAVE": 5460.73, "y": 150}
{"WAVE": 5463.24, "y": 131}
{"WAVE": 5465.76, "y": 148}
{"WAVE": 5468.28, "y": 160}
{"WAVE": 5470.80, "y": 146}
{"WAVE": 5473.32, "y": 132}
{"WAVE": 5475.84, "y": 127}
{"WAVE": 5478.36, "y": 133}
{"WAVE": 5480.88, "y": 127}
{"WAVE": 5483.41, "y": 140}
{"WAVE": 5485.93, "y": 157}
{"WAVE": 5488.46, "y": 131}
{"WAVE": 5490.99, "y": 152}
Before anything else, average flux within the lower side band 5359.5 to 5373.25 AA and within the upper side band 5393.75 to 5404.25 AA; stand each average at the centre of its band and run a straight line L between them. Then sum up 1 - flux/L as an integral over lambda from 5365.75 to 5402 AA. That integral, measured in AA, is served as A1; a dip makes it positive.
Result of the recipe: -1.3 AA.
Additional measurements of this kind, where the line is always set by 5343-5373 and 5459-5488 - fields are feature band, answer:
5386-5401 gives 0.3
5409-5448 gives 0.5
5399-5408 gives 0.7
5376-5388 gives -0.9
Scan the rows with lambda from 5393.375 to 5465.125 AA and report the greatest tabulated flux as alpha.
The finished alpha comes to 154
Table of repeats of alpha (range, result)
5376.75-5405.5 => 155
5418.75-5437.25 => 146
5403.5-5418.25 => 150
